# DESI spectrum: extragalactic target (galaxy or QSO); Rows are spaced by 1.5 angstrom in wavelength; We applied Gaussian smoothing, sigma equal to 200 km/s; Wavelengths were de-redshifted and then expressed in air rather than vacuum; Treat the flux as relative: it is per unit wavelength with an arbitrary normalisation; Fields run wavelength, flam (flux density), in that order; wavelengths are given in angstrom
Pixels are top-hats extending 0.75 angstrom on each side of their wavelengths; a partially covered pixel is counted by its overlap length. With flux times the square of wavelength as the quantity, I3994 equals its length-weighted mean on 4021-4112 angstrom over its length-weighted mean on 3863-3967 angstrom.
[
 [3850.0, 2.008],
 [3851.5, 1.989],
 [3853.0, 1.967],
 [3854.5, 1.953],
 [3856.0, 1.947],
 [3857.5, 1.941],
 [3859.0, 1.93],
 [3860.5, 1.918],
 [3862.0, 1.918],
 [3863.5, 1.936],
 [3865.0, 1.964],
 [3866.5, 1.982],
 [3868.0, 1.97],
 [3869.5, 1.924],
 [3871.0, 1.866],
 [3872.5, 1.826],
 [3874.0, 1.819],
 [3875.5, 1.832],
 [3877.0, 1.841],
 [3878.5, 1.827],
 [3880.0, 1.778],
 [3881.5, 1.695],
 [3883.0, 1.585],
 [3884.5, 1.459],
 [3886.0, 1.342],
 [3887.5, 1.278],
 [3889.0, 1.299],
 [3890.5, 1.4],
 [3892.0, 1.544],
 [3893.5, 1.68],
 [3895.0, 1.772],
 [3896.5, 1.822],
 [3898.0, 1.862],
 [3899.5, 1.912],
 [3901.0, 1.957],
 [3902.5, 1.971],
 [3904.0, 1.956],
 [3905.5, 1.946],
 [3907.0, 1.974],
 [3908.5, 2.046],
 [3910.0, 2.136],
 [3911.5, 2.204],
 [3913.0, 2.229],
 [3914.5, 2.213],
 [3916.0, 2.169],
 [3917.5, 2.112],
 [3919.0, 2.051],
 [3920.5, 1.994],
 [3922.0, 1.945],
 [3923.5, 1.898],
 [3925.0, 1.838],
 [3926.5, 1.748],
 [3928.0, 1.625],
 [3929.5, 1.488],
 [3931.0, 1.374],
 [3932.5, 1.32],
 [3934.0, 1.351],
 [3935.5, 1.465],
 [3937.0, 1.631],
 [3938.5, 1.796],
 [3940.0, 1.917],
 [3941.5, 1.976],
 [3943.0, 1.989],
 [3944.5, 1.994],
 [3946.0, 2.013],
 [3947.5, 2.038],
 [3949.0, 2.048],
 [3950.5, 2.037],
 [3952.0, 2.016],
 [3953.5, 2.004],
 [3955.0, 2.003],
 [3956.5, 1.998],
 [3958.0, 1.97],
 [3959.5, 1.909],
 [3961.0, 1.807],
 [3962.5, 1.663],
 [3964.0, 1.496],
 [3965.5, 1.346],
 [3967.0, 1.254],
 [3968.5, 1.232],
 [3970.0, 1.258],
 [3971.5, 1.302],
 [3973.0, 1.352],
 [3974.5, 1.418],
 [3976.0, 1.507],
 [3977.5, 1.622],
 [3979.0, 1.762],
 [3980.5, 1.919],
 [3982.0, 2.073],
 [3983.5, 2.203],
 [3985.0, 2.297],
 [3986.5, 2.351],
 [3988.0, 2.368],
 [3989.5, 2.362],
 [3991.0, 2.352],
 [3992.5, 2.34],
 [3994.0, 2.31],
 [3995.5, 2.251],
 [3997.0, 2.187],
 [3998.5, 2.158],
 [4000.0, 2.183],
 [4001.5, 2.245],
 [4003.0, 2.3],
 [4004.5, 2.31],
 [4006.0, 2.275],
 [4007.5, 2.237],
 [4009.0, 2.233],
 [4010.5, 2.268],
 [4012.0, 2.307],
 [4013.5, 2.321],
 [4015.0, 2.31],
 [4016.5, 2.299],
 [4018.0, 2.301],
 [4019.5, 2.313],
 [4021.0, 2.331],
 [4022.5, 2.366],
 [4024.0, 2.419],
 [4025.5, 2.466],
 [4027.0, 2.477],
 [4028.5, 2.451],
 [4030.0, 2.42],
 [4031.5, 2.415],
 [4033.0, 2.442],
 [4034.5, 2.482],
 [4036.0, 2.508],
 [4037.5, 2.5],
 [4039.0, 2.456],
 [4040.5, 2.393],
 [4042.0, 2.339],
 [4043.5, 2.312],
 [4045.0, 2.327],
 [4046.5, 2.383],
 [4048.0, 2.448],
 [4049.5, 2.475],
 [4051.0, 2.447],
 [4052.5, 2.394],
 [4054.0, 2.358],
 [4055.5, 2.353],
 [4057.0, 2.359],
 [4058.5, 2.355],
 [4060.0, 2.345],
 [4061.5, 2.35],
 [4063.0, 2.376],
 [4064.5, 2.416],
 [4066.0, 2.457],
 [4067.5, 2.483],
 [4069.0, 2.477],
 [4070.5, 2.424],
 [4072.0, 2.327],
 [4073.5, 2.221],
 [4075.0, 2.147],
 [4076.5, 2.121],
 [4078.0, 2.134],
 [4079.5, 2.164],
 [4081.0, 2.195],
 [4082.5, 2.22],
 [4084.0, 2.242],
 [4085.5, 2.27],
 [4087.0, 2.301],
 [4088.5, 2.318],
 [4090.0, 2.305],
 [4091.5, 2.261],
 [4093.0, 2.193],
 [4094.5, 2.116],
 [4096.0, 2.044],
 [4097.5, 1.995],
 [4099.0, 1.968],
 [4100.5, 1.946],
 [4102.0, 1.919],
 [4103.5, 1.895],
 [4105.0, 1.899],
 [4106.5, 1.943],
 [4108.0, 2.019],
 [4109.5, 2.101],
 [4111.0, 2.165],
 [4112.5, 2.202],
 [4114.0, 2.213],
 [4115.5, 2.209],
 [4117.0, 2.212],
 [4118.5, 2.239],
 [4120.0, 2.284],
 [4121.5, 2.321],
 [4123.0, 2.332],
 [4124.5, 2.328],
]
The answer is 1.35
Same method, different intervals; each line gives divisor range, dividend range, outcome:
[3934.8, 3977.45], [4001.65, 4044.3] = 1.42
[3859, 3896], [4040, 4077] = 1.50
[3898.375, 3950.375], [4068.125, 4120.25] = 1.24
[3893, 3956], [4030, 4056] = 1.35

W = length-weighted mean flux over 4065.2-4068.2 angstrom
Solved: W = 2.47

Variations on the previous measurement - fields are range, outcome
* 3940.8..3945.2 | 1.99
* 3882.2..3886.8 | 1.46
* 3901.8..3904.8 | 1.96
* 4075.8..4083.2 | 2.17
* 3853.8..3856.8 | 1.95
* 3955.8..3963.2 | 1.87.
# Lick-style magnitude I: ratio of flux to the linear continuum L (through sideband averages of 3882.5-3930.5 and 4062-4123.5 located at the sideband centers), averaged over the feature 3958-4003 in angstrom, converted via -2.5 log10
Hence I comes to 0.05 mag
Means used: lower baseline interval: 1.83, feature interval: 1.89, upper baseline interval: 2.2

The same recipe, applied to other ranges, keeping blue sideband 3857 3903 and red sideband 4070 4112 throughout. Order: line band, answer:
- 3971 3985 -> 0.128 mag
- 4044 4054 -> -0.167 mag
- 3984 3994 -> -0.193 mag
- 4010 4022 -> -0.153 mag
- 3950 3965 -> 0.013 mag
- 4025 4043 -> -0.198 mag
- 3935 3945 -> 0.026 mag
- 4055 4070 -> -0.151 mag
